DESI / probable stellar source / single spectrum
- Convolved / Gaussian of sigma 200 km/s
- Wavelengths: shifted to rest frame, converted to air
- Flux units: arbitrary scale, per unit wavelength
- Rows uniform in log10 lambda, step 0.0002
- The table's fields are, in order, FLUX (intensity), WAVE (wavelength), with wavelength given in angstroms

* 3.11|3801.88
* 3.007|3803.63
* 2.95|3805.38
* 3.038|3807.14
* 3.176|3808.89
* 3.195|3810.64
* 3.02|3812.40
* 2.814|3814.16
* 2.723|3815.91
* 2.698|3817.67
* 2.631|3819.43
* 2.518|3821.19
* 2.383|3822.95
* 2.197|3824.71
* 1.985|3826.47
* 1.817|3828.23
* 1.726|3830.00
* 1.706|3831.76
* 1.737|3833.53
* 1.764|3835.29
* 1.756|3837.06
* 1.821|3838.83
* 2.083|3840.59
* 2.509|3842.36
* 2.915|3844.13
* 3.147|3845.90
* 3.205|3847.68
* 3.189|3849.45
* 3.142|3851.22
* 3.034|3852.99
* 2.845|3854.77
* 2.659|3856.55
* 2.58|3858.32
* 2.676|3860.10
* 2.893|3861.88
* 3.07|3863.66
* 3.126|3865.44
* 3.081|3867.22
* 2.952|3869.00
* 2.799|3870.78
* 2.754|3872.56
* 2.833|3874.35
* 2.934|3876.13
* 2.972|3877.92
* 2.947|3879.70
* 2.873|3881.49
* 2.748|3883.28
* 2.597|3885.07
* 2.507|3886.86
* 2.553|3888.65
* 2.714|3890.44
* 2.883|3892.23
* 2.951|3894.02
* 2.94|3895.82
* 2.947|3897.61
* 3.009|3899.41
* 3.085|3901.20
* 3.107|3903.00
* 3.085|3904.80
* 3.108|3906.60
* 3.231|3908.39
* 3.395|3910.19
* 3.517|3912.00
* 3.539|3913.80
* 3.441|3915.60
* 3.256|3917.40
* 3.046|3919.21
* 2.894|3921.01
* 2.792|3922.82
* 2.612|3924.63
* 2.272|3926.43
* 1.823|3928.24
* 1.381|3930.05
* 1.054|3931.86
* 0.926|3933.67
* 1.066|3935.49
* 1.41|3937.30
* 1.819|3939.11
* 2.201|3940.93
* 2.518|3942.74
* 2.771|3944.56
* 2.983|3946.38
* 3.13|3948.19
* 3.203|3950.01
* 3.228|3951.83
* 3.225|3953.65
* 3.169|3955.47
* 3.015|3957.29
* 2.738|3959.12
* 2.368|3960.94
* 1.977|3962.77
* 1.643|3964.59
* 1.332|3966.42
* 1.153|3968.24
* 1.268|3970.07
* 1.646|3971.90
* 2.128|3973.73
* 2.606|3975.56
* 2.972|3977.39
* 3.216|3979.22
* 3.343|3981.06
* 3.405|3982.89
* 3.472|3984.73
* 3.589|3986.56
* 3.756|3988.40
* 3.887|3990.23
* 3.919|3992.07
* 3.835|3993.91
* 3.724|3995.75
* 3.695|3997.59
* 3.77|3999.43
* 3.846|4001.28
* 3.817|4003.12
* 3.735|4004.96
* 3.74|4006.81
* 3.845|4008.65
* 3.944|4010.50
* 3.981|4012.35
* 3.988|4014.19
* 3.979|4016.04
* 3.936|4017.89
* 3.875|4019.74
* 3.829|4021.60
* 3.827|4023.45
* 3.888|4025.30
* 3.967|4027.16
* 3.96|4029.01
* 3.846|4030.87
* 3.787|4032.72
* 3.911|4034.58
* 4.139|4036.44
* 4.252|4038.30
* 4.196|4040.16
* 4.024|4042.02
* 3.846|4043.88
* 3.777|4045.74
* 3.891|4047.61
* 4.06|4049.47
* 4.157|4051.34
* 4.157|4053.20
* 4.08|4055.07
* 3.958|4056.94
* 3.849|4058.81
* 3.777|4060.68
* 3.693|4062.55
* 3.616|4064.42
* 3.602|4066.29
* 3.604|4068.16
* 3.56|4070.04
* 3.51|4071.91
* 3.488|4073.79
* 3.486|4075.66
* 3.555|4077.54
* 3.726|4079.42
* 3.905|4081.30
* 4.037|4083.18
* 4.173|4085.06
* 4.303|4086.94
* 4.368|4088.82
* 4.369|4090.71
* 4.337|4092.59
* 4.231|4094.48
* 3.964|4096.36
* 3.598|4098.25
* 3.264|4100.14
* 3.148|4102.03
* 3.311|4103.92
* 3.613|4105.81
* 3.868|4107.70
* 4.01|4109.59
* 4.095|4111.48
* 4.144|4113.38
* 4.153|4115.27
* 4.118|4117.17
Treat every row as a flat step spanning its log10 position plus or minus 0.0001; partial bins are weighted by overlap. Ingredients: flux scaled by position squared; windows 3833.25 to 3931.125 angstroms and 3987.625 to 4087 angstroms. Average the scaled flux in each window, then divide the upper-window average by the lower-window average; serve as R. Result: 1.5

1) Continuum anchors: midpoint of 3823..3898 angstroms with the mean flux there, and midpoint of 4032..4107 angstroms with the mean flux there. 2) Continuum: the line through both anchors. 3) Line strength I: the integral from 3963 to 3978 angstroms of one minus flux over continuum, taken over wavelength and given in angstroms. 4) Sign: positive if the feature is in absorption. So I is 6.65 angstroms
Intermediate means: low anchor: 2.63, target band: 1.83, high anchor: 3.86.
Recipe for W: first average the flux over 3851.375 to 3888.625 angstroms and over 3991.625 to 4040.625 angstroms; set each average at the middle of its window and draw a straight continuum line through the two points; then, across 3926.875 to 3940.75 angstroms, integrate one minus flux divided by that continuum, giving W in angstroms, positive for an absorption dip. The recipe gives 7.9 angstroms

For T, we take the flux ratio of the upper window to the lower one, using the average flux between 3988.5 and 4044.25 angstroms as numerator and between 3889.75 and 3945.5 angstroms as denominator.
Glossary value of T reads 1.50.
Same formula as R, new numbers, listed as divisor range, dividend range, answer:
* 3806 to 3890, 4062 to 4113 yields 1.62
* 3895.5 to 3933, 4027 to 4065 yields 1.50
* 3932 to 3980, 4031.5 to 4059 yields 1.84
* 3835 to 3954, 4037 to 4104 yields 1.56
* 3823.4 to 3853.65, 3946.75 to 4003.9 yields 1.37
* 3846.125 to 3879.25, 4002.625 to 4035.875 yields 1.43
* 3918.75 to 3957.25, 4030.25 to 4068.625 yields 1.75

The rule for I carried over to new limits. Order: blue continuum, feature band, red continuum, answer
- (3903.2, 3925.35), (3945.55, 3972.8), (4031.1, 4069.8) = 7.97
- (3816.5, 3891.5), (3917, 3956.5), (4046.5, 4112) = 8.62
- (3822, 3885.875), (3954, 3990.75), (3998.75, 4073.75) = 8.63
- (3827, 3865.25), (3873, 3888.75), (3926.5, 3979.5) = -2.52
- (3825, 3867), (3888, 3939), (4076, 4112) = 4.07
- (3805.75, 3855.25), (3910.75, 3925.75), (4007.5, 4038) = 0.15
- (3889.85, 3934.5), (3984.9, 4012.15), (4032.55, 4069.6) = -2.43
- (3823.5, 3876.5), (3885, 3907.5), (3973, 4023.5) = 0.03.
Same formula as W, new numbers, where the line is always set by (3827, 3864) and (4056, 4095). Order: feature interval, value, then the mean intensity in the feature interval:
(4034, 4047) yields -1.3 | 4.02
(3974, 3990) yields 0.1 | 3.27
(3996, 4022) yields -2.9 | 3.85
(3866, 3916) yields -4.1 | 2.98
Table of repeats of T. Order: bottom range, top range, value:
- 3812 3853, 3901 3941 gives 1.04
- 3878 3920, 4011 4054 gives 1.31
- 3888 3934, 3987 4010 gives 1.37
